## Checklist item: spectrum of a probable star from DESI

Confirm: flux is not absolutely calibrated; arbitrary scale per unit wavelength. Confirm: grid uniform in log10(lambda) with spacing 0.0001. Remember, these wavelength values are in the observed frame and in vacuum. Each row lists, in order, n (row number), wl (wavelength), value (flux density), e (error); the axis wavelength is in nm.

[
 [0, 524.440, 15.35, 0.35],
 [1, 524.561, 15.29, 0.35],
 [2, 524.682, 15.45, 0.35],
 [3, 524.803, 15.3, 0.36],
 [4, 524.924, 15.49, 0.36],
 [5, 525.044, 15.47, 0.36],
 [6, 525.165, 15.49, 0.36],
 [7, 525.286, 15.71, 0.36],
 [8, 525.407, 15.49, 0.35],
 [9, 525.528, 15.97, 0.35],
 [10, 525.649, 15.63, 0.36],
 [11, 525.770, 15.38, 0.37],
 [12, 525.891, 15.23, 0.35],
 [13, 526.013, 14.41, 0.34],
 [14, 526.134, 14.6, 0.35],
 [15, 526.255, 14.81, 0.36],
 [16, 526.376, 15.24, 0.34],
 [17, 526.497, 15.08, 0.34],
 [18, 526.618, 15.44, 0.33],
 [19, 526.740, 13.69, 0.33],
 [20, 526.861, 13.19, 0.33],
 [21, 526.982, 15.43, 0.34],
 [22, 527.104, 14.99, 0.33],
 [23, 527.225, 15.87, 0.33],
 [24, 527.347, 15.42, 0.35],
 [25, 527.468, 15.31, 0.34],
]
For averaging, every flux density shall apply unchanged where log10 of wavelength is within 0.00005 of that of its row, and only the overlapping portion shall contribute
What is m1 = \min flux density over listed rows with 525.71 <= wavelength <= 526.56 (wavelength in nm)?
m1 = 14.41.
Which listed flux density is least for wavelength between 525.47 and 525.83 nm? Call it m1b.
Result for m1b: 15.38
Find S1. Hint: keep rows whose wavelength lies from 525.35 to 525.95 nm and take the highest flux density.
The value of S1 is 15.97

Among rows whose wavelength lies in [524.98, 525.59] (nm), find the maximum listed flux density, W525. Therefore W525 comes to 15.97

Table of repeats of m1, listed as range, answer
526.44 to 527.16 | 13.19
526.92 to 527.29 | 14.99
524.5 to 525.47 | 15.29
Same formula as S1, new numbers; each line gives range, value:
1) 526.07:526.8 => 15.44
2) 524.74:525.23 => 15.49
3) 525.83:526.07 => 15.23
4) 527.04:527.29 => 15.87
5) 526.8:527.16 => 15.43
